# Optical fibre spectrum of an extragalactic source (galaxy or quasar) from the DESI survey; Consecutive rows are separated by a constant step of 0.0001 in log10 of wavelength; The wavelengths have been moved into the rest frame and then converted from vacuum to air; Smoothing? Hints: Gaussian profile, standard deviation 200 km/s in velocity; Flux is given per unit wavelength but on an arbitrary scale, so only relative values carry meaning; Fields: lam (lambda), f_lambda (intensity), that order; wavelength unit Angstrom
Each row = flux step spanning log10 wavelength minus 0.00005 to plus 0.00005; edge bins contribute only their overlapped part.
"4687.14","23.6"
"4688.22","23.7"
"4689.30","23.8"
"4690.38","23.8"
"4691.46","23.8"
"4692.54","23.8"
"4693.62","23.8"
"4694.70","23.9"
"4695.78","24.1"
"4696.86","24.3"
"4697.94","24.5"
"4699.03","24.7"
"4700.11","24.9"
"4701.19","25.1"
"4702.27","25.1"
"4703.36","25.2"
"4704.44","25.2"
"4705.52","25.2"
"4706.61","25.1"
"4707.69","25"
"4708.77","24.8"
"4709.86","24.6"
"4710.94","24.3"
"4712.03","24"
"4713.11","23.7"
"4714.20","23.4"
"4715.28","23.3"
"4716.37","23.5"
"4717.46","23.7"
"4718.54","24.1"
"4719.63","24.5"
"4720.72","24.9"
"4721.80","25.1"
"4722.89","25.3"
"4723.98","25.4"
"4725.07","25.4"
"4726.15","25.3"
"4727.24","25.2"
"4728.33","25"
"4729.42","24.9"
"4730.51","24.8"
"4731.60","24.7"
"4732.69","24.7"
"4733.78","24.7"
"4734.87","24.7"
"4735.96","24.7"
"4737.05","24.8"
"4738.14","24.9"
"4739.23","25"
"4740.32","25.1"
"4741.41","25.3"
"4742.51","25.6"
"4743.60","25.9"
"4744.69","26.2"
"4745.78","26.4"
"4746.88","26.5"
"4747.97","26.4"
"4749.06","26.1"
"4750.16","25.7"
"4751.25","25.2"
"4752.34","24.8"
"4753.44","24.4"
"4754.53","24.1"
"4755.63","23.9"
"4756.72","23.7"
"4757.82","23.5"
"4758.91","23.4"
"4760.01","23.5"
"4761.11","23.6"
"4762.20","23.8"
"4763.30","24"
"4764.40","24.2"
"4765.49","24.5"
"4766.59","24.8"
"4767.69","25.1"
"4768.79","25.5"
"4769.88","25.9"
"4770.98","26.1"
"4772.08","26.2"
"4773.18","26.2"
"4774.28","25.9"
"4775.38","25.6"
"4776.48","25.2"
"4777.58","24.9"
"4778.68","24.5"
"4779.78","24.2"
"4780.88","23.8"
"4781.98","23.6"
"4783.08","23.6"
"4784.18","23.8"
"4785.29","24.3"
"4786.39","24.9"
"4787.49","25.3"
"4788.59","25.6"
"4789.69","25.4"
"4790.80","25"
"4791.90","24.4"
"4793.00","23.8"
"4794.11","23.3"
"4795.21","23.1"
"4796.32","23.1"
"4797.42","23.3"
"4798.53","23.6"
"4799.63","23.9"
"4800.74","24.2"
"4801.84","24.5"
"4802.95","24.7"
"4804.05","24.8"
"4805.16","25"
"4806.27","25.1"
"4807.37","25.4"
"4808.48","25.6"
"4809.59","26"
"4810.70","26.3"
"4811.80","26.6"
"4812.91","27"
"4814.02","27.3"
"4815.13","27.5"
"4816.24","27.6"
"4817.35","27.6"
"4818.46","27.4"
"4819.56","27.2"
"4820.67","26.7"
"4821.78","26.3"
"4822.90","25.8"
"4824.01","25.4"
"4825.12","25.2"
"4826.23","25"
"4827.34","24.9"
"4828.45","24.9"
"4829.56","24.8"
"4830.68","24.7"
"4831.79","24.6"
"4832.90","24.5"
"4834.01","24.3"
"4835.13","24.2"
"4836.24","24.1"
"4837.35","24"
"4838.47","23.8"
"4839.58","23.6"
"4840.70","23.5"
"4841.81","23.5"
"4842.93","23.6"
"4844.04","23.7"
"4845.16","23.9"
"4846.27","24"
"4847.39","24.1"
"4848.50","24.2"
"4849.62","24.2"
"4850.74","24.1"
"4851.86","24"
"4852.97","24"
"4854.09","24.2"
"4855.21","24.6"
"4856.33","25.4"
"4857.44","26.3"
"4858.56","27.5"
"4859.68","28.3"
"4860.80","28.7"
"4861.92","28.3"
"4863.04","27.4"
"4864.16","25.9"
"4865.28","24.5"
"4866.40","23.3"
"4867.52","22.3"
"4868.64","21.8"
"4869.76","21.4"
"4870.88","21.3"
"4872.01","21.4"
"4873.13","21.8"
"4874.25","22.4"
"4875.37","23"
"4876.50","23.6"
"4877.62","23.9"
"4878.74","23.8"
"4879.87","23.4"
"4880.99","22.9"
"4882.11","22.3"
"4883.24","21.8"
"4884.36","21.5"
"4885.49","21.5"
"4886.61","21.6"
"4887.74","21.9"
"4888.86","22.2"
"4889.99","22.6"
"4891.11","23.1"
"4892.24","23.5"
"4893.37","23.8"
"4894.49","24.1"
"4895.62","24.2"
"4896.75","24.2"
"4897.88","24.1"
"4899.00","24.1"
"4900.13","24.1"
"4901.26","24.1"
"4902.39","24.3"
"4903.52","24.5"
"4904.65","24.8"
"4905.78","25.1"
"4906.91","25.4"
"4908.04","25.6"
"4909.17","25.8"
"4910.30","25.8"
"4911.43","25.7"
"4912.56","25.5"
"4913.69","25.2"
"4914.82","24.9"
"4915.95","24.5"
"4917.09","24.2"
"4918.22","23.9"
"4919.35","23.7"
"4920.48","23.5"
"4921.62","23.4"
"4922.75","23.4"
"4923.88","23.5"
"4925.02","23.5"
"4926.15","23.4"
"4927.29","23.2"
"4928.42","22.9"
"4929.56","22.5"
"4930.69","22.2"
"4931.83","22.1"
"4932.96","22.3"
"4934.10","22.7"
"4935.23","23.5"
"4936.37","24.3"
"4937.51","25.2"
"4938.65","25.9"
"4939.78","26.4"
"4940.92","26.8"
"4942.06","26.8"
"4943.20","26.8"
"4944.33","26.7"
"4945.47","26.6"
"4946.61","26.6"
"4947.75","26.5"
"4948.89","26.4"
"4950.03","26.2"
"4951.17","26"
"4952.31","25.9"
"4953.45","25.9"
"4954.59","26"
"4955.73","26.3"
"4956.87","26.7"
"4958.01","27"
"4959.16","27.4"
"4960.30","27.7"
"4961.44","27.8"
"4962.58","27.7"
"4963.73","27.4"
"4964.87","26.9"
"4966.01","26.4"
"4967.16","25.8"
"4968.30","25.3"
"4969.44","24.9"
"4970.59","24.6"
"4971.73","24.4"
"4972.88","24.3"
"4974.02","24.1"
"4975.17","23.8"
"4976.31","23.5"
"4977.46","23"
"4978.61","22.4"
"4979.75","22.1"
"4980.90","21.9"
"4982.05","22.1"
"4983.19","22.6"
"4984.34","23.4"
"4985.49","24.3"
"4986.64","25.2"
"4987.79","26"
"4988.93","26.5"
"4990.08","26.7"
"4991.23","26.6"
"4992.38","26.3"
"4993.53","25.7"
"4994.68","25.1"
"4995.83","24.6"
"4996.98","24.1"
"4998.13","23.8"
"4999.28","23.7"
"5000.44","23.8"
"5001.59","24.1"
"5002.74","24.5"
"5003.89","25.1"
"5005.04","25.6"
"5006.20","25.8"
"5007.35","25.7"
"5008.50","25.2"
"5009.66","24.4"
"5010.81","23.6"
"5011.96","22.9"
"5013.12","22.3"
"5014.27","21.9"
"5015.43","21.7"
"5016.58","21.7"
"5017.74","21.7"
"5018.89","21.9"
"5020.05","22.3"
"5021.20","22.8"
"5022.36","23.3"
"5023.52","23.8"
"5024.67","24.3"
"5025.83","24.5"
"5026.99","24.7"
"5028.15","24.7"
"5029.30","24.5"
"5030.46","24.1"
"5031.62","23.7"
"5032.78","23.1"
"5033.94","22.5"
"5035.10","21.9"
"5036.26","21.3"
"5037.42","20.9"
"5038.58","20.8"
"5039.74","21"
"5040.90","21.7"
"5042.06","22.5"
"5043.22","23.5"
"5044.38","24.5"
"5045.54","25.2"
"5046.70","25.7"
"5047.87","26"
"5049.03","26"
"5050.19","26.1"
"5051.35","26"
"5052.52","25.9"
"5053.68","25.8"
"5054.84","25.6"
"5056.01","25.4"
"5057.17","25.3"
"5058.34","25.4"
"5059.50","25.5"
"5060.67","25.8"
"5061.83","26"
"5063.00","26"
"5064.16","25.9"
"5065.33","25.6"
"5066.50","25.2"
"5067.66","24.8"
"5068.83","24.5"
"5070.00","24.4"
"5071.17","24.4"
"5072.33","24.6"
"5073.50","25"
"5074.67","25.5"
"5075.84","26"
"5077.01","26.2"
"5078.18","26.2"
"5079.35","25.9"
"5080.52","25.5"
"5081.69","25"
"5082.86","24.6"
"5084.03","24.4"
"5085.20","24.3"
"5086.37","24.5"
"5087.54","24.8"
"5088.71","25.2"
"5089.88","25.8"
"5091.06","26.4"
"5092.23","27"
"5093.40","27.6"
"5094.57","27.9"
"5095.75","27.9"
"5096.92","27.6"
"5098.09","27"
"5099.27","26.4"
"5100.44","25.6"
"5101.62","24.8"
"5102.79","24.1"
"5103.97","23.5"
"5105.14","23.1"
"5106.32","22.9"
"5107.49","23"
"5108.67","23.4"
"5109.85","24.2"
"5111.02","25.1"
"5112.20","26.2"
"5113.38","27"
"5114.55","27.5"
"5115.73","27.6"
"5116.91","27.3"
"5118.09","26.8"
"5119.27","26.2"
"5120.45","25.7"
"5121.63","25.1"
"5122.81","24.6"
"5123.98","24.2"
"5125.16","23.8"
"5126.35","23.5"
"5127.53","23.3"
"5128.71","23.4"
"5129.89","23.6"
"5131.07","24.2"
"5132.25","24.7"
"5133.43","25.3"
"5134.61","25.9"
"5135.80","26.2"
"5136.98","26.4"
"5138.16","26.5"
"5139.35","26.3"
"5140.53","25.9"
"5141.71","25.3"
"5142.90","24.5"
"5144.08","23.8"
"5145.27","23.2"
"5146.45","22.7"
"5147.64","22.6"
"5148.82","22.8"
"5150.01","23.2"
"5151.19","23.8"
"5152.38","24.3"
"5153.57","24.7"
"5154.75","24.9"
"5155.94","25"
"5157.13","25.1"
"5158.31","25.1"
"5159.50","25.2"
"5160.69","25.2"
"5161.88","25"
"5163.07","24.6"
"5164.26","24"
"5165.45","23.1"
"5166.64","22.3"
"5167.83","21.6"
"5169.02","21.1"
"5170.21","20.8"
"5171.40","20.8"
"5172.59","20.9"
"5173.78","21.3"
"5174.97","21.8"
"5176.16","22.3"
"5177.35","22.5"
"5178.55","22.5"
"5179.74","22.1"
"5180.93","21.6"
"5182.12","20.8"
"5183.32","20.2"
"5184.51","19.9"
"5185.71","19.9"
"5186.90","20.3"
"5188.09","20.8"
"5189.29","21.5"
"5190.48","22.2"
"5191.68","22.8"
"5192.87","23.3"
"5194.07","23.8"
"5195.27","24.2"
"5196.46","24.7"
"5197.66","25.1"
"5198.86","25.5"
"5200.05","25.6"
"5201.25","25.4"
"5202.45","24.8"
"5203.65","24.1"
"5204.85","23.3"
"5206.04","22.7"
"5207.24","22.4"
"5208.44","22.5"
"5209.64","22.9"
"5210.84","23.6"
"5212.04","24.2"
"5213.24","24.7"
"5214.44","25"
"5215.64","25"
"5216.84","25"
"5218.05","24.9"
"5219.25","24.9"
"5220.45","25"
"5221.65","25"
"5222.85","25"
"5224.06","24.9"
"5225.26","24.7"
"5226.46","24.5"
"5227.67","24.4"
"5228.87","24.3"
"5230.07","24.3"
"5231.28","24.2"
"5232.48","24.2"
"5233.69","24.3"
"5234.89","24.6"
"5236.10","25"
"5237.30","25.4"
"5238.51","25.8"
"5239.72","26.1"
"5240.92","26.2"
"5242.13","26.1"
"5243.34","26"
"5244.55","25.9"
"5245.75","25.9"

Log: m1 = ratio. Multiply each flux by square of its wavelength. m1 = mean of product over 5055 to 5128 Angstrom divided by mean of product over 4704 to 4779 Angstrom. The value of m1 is 1.2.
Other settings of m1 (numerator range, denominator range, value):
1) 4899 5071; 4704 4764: 1.10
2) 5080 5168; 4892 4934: 1.13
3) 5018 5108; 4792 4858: 1.09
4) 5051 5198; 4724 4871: 1.12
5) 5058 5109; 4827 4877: 1.15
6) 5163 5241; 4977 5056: 1.05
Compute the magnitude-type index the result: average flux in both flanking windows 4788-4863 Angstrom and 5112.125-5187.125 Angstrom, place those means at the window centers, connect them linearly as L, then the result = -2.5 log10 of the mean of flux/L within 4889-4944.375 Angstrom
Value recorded 0.02 mag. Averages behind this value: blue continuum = 25.1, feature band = 24.3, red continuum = 23.9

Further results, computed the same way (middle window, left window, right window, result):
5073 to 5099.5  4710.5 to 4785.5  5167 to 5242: -0.093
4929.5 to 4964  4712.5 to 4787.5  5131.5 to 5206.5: -0.071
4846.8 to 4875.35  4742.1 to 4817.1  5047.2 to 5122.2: 0.031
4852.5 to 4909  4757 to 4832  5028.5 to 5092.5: 0.045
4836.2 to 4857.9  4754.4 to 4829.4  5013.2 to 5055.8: 0.024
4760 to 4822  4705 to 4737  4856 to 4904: -0.038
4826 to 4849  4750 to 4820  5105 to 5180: 0.029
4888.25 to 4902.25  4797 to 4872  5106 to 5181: 0.050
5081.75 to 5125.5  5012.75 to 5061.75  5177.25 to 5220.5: -0.086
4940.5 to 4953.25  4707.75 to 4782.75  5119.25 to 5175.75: -0.088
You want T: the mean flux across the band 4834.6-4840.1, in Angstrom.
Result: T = 24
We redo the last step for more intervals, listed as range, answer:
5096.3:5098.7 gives 27.3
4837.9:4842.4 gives 23.6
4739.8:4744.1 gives 25.4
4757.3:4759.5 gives 23.5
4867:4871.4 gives 21.7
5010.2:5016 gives 22.5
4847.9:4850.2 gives 24.2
